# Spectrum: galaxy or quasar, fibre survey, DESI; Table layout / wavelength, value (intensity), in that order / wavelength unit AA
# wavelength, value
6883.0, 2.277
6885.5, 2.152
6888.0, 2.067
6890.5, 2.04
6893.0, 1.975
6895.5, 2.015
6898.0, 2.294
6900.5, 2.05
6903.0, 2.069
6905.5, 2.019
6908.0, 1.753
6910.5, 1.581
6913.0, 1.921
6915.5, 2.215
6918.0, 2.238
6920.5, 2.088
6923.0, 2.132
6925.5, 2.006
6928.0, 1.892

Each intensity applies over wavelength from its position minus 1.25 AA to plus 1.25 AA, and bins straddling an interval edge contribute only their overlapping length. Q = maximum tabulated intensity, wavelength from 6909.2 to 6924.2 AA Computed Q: 2.238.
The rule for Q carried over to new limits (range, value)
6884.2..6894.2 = 2.152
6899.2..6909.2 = 2.069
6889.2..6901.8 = 2.294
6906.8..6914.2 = 1.921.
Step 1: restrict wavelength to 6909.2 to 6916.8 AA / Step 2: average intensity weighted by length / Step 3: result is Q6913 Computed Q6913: 1.91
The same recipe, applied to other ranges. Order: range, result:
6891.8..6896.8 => 2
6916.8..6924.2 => 2.15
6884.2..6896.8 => 2.05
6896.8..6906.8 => 2.11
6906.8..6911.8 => 1.67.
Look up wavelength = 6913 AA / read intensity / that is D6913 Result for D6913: 1.921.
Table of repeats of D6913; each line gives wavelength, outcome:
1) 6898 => 2.294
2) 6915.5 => 2.215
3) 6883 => 2.277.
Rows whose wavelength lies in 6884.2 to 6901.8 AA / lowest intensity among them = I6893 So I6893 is 1.975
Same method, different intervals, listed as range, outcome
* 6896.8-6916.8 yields 1.581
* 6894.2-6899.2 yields 2.015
